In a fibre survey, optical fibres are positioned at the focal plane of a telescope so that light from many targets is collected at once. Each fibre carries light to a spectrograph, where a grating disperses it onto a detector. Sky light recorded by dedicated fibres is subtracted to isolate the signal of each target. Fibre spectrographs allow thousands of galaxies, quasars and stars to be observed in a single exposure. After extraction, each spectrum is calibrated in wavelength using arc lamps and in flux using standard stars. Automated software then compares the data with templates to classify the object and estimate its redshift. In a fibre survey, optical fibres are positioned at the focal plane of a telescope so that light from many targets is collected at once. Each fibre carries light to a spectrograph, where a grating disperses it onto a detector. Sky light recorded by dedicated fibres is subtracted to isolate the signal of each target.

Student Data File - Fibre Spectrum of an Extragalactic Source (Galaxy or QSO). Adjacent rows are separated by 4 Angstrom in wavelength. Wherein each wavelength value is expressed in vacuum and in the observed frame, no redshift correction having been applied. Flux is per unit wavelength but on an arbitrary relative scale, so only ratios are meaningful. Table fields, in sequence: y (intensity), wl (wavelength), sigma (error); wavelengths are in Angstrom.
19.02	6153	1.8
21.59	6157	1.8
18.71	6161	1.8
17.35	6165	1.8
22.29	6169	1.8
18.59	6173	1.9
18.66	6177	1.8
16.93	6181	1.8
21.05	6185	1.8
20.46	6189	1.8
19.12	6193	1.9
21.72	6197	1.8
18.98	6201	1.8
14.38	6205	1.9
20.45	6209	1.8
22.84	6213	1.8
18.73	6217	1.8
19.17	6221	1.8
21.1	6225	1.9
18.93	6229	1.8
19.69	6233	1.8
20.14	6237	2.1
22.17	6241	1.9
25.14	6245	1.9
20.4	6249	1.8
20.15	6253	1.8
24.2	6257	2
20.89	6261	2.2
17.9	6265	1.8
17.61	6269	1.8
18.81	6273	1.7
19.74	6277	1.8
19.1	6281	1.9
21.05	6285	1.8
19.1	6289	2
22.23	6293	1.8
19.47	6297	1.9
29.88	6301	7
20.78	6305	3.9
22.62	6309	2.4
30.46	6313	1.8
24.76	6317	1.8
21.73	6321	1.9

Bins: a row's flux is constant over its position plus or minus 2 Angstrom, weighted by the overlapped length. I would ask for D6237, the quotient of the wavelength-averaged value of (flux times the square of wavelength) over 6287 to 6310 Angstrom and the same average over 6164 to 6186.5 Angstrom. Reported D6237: 1.2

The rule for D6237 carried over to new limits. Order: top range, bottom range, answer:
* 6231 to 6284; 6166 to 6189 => 1.08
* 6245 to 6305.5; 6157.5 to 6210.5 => 1.12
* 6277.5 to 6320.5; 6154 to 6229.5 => 1.21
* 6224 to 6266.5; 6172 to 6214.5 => 1.10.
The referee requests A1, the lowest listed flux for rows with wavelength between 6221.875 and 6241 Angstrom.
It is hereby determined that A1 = 18.93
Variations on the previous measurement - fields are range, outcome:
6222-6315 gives 17.61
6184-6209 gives 14.38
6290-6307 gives 19.47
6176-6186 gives 16.93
